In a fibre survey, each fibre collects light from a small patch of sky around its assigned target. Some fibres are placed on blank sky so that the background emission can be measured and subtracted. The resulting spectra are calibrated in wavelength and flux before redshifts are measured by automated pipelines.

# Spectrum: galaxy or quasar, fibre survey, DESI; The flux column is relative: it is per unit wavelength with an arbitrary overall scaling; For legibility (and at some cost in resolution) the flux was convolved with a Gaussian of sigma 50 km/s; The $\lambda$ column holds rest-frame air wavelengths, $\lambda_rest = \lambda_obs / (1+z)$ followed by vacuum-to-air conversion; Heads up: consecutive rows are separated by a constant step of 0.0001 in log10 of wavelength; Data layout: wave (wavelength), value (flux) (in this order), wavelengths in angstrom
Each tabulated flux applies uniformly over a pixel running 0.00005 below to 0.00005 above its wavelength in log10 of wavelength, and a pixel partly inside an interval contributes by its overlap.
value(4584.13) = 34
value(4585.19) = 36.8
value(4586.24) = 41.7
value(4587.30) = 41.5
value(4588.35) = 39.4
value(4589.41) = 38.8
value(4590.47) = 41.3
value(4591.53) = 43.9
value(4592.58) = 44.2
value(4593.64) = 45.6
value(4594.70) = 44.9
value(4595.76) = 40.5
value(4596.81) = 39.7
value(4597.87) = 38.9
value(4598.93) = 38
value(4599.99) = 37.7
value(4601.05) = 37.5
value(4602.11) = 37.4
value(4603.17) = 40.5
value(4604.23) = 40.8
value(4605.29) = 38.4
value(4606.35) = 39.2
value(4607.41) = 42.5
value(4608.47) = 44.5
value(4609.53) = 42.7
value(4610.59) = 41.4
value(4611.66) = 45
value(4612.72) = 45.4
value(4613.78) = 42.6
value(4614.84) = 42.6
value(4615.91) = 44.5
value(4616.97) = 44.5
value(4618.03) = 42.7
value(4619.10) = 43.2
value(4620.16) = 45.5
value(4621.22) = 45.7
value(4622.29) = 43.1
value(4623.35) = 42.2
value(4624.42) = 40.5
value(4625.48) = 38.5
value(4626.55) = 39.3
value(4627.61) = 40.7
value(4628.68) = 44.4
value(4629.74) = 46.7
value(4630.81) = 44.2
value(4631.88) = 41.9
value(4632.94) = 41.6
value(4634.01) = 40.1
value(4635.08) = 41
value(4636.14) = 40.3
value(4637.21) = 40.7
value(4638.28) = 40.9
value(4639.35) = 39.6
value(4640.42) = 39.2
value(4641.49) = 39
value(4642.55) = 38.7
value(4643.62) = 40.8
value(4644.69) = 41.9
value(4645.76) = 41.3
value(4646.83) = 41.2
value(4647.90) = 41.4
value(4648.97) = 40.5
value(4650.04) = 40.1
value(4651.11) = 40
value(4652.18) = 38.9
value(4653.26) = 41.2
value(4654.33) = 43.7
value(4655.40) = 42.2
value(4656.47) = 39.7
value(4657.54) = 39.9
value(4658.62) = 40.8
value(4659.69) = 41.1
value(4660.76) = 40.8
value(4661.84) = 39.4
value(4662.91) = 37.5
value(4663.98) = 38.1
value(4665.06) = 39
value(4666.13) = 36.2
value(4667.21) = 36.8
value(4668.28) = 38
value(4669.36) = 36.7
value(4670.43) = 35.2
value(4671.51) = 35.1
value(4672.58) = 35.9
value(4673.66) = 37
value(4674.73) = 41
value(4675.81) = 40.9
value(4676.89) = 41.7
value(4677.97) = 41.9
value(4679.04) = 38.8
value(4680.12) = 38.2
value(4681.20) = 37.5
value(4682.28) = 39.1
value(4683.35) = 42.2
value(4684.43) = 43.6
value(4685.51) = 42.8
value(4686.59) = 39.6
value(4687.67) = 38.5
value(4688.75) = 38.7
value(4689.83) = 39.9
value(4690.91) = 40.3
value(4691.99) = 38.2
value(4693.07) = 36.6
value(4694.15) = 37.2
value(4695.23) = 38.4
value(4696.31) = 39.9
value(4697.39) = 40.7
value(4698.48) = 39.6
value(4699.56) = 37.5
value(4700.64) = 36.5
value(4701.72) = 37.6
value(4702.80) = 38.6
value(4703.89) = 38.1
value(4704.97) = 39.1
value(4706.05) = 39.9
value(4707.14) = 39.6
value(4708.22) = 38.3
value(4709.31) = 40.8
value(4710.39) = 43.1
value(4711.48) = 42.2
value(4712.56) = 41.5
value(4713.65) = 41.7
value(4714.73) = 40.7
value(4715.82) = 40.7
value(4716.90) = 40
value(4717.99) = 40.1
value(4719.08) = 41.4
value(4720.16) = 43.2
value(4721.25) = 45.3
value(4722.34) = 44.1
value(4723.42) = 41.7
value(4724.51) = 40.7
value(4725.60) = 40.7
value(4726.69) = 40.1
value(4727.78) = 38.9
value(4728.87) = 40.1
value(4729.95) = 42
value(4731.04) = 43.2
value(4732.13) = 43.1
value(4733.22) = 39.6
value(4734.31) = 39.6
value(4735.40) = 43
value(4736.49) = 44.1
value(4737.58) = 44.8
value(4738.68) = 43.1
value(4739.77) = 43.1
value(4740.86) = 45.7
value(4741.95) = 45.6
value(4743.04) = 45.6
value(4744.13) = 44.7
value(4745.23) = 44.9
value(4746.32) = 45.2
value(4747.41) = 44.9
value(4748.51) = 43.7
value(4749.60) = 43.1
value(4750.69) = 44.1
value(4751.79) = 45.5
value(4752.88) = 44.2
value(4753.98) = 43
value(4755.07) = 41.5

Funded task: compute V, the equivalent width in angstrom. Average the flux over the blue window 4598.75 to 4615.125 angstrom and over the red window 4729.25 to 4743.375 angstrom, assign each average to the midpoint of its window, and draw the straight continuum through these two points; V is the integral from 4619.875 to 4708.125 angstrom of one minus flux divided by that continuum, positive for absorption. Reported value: 4.35 angstrom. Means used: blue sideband 41.1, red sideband 43.2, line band 39.9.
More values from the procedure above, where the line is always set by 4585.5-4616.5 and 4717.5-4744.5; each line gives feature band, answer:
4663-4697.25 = 2.7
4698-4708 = 0.9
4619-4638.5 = -0.2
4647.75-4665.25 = 0.7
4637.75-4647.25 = 0.3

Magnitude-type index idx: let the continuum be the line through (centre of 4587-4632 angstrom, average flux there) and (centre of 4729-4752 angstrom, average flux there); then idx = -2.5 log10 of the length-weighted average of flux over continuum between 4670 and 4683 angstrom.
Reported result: 0.11 mag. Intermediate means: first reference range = 41.9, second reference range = 43.7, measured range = 38.6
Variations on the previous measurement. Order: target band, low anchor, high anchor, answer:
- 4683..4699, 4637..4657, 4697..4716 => 0.01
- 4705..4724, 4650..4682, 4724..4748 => 0.01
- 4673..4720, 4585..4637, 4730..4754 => 0.09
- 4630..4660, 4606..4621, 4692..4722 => 0.04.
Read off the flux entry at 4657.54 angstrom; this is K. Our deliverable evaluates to 39.9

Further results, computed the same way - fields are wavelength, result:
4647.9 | 41.4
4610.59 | 41.4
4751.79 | 45.5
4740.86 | 45.7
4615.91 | 44.5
